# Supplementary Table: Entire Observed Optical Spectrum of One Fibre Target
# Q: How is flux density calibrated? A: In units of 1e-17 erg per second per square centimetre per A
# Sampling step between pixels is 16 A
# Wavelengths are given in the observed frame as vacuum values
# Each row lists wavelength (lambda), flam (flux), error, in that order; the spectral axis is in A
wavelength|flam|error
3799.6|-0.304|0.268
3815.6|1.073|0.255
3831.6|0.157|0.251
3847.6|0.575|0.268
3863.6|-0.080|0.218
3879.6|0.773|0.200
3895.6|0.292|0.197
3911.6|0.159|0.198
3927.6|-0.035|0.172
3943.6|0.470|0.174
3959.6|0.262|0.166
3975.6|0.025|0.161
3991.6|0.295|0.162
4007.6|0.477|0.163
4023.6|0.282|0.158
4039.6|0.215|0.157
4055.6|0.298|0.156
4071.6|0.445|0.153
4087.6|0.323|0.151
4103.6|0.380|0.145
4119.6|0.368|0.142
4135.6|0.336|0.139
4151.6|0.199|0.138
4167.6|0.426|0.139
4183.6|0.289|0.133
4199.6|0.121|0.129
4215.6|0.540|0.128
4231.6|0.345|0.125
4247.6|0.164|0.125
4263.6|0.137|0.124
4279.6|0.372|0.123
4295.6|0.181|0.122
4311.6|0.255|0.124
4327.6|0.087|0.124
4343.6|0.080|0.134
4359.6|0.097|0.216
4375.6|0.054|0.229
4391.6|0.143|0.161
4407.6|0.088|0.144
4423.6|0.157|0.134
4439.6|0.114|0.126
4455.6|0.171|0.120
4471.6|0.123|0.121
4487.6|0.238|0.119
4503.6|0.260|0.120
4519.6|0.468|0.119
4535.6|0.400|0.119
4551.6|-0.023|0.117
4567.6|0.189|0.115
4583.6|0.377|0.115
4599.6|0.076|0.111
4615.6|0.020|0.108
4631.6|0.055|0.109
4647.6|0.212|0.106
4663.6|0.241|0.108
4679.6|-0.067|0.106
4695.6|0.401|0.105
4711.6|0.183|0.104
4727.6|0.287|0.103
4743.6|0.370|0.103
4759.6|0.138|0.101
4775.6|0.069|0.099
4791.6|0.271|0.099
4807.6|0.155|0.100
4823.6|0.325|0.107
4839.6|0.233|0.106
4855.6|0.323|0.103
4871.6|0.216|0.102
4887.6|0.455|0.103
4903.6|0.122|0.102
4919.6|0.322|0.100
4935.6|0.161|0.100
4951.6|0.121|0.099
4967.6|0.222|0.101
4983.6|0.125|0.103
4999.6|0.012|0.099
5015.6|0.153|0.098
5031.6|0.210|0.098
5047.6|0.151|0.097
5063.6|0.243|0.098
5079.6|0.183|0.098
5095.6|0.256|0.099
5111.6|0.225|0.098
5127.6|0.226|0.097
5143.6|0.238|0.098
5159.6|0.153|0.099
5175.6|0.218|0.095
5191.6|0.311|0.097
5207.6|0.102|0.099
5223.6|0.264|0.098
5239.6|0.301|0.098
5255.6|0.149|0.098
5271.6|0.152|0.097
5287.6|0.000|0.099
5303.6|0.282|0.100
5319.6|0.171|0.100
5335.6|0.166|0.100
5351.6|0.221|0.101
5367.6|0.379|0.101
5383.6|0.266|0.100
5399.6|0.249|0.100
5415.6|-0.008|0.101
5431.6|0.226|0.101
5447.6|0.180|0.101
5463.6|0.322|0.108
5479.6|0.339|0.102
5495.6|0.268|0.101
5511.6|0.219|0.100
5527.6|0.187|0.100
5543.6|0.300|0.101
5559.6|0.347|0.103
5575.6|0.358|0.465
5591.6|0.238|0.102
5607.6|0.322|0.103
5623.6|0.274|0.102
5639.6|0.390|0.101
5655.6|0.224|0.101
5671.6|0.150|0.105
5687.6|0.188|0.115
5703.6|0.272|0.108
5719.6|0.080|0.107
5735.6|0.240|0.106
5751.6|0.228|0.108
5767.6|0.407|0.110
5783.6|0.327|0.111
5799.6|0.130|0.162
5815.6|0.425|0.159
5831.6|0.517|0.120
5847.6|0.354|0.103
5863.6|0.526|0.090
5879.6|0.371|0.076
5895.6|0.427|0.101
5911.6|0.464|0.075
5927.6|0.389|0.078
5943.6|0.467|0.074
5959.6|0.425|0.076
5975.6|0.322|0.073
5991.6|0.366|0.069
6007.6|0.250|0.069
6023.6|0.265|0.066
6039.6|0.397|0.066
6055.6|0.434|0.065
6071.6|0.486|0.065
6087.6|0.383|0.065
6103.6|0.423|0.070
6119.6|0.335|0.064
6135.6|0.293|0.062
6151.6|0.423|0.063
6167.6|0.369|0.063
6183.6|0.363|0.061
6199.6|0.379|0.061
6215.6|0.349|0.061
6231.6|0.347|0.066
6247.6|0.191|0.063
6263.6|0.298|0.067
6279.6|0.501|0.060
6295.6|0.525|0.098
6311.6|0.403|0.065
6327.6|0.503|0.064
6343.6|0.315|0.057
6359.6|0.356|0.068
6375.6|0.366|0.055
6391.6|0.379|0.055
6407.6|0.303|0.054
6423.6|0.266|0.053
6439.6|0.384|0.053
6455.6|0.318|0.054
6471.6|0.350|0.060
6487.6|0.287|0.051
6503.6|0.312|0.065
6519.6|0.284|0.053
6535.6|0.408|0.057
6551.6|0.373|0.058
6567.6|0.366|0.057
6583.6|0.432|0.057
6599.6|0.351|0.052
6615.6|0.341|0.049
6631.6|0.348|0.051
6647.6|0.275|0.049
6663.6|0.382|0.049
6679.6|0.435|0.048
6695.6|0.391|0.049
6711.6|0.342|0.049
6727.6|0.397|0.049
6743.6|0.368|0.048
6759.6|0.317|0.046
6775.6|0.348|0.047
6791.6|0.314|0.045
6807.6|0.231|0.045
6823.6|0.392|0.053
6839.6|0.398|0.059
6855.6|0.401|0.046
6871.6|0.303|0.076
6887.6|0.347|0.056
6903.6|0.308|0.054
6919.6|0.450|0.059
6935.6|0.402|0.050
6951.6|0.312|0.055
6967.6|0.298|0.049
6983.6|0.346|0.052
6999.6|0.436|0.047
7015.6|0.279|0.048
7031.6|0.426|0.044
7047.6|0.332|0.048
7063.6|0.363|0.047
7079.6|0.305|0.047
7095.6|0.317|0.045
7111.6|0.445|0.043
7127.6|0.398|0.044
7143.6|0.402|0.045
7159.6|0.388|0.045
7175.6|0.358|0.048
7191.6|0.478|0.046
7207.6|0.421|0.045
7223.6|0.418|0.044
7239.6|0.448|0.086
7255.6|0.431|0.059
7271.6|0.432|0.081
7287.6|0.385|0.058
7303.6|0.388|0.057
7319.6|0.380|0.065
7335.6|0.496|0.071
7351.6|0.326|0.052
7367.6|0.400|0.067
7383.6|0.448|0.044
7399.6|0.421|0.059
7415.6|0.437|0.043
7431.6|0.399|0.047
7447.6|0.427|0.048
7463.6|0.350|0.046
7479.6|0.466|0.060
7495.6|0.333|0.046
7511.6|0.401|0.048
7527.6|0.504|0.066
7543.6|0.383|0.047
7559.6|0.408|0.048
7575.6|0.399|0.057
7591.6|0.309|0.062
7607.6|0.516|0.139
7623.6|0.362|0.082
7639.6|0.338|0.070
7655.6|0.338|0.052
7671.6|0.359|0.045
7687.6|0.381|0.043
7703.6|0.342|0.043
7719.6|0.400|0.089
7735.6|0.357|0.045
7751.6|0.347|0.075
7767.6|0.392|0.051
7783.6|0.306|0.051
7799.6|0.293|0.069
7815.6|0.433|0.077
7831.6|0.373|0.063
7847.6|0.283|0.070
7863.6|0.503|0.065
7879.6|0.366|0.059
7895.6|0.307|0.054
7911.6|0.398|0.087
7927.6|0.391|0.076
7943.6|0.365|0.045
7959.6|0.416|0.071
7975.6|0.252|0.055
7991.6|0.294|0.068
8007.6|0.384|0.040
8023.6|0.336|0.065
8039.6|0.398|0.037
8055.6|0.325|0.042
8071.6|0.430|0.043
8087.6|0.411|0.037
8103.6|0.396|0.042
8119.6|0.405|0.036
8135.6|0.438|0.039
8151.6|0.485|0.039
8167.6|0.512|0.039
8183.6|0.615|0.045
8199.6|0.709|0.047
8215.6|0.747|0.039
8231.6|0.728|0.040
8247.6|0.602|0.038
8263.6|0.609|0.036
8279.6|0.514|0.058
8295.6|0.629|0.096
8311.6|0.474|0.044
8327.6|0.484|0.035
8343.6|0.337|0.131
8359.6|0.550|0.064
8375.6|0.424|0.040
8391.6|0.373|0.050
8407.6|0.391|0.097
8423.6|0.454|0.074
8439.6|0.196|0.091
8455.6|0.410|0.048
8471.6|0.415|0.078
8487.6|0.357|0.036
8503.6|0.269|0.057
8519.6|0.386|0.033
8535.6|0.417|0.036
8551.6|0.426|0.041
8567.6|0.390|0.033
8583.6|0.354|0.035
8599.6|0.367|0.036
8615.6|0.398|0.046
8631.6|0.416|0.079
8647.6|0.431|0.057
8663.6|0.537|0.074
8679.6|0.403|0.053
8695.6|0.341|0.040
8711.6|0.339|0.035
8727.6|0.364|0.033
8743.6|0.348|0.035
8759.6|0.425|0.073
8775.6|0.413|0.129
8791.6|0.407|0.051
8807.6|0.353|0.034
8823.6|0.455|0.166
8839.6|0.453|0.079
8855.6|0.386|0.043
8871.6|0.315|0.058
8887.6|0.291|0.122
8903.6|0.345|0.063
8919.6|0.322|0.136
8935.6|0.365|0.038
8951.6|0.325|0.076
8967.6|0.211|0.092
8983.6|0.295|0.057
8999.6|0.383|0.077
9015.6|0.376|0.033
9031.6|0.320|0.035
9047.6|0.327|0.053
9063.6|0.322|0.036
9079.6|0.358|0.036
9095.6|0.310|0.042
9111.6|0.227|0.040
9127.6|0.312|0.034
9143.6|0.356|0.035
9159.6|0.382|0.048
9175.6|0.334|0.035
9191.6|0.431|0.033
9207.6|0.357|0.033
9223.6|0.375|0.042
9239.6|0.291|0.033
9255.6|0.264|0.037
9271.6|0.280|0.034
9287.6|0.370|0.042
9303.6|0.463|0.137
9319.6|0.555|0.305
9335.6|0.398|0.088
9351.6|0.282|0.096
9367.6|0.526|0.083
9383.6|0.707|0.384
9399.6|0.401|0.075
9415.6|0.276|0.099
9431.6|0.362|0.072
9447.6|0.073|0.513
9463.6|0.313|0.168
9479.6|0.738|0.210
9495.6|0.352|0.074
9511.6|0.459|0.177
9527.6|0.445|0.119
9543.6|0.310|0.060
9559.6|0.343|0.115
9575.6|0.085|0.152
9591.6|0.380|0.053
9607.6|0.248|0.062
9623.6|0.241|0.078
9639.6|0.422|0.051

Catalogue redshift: 0.25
